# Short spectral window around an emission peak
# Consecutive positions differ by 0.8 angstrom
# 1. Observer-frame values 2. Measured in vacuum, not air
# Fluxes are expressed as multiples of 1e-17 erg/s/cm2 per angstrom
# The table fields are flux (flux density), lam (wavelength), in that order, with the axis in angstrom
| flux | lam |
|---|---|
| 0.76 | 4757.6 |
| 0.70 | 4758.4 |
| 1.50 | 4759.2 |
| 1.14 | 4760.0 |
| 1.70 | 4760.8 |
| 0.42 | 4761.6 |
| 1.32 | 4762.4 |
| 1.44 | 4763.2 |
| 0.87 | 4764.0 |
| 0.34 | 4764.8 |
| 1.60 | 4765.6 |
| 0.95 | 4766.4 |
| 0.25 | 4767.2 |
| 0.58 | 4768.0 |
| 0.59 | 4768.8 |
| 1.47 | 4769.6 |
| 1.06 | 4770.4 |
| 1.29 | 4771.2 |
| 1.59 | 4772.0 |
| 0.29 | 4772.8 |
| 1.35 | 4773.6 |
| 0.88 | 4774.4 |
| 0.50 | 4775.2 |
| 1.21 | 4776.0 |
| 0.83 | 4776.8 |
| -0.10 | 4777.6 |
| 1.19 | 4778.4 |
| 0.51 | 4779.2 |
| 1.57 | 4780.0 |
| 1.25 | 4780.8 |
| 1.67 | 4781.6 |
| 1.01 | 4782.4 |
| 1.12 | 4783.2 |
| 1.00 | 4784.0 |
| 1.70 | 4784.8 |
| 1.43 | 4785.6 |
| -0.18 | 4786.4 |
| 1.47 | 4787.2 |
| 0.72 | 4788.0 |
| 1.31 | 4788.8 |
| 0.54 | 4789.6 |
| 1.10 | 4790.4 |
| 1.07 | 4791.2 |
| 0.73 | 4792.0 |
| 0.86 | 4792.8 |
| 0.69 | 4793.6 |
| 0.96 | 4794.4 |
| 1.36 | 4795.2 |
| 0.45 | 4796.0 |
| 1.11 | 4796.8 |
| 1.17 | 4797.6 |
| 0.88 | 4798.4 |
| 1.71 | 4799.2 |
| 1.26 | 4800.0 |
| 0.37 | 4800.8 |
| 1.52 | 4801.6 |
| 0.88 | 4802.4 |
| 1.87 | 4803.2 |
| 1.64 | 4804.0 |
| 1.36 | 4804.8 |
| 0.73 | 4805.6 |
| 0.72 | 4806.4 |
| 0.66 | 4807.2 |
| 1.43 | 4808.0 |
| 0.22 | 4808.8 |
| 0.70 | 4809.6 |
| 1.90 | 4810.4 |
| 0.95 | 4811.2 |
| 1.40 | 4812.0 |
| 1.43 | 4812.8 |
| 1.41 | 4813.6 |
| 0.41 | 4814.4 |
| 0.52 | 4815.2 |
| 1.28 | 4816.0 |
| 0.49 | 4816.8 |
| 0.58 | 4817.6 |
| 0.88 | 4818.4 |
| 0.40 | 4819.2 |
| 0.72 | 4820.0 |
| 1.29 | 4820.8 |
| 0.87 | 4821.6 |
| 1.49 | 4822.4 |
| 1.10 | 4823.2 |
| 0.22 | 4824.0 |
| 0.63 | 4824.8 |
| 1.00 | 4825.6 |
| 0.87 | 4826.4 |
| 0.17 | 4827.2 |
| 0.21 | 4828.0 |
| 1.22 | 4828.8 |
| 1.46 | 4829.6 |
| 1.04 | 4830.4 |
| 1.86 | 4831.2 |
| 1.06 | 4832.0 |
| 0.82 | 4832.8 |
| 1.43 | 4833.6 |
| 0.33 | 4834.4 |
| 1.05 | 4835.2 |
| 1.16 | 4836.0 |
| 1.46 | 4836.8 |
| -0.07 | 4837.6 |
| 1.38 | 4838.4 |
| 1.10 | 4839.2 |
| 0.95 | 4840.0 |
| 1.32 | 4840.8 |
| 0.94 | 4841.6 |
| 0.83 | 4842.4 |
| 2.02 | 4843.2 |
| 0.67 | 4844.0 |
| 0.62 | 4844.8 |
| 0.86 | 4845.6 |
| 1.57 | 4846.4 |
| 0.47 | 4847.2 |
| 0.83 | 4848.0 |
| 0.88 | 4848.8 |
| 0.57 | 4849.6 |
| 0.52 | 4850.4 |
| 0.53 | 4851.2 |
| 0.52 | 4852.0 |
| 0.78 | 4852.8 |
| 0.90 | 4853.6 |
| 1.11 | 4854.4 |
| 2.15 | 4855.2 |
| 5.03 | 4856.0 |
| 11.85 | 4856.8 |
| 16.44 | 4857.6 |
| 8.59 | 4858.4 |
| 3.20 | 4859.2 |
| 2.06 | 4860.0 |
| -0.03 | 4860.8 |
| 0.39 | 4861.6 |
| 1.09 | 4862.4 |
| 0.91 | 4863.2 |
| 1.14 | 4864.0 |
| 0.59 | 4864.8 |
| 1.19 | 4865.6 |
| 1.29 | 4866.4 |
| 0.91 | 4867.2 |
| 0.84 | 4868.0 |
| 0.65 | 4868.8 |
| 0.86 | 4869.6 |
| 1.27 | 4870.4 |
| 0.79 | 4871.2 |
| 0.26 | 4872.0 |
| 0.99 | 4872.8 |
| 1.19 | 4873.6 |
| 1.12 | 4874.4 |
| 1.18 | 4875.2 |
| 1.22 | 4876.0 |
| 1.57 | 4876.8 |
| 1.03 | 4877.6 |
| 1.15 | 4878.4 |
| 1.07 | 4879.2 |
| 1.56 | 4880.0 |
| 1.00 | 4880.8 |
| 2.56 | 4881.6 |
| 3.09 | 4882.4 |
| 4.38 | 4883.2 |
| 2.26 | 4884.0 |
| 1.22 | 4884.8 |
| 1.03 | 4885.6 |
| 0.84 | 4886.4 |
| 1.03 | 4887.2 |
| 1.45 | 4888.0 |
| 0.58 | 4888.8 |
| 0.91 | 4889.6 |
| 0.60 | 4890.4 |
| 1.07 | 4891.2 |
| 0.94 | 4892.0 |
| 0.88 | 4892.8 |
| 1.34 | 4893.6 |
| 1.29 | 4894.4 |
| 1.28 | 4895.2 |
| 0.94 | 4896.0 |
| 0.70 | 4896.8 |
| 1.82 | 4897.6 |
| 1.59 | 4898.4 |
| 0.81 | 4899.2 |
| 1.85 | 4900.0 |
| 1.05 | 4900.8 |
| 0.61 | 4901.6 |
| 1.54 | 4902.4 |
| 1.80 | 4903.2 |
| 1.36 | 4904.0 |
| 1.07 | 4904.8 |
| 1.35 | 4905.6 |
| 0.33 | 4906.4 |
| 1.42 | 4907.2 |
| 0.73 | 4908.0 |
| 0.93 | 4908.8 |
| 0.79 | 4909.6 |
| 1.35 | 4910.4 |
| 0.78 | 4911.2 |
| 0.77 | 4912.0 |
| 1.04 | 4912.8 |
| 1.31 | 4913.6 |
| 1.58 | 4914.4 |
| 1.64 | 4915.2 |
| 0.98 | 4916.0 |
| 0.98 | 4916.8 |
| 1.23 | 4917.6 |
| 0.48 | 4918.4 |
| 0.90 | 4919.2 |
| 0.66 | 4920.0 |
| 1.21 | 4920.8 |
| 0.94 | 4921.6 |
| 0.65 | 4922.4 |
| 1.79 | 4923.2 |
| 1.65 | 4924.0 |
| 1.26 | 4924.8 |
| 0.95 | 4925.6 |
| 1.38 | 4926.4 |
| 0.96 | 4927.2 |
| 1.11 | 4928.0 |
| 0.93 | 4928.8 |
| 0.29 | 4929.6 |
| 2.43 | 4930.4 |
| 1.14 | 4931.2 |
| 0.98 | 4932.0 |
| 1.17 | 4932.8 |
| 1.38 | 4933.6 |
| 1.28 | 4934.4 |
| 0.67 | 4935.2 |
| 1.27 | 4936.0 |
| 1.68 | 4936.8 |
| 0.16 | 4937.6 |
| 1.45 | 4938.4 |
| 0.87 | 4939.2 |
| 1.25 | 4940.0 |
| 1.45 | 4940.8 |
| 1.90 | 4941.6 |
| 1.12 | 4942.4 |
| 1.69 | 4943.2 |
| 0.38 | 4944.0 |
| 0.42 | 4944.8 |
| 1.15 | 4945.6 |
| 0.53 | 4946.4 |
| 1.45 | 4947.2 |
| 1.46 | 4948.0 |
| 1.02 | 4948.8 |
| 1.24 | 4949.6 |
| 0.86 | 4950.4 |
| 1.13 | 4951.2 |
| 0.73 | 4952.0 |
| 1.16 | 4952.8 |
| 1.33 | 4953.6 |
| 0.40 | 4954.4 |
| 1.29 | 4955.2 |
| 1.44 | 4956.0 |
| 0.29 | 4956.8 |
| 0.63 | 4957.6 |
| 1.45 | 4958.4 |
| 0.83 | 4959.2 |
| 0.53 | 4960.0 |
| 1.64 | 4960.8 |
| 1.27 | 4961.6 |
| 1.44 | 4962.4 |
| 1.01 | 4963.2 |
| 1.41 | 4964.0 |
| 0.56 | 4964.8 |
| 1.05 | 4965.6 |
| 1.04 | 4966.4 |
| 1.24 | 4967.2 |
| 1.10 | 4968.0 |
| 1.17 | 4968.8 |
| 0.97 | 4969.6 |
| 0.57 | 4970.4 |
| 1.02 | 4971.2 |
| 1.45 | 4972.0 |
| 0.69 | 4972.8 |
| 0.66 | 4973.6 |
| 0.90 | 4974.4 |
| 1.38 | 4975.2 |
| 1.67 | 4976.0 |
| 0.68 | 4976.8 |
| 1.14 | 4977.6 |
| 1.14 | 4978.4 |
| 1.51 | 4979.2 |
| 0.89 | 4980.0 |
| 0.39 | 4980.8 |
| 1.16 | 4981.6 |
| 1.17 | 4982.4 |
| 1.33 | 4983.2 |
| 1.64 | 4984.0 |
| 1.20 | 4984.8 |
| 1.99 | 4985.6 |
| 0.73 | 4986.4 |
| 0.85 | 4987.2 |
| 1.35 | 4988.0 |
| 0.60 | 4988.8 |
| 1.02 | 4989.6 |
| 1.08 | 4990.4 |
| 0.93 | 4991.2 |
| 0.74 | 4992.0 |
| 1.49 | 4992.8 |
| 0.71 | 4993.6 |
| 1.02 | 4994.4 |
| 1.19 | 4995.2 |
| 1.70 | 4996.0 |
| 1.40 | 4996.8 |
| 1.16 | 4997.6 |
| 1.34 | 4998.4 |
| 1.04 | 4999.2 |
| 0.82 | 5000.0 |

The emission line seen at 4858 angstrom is H-gamma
